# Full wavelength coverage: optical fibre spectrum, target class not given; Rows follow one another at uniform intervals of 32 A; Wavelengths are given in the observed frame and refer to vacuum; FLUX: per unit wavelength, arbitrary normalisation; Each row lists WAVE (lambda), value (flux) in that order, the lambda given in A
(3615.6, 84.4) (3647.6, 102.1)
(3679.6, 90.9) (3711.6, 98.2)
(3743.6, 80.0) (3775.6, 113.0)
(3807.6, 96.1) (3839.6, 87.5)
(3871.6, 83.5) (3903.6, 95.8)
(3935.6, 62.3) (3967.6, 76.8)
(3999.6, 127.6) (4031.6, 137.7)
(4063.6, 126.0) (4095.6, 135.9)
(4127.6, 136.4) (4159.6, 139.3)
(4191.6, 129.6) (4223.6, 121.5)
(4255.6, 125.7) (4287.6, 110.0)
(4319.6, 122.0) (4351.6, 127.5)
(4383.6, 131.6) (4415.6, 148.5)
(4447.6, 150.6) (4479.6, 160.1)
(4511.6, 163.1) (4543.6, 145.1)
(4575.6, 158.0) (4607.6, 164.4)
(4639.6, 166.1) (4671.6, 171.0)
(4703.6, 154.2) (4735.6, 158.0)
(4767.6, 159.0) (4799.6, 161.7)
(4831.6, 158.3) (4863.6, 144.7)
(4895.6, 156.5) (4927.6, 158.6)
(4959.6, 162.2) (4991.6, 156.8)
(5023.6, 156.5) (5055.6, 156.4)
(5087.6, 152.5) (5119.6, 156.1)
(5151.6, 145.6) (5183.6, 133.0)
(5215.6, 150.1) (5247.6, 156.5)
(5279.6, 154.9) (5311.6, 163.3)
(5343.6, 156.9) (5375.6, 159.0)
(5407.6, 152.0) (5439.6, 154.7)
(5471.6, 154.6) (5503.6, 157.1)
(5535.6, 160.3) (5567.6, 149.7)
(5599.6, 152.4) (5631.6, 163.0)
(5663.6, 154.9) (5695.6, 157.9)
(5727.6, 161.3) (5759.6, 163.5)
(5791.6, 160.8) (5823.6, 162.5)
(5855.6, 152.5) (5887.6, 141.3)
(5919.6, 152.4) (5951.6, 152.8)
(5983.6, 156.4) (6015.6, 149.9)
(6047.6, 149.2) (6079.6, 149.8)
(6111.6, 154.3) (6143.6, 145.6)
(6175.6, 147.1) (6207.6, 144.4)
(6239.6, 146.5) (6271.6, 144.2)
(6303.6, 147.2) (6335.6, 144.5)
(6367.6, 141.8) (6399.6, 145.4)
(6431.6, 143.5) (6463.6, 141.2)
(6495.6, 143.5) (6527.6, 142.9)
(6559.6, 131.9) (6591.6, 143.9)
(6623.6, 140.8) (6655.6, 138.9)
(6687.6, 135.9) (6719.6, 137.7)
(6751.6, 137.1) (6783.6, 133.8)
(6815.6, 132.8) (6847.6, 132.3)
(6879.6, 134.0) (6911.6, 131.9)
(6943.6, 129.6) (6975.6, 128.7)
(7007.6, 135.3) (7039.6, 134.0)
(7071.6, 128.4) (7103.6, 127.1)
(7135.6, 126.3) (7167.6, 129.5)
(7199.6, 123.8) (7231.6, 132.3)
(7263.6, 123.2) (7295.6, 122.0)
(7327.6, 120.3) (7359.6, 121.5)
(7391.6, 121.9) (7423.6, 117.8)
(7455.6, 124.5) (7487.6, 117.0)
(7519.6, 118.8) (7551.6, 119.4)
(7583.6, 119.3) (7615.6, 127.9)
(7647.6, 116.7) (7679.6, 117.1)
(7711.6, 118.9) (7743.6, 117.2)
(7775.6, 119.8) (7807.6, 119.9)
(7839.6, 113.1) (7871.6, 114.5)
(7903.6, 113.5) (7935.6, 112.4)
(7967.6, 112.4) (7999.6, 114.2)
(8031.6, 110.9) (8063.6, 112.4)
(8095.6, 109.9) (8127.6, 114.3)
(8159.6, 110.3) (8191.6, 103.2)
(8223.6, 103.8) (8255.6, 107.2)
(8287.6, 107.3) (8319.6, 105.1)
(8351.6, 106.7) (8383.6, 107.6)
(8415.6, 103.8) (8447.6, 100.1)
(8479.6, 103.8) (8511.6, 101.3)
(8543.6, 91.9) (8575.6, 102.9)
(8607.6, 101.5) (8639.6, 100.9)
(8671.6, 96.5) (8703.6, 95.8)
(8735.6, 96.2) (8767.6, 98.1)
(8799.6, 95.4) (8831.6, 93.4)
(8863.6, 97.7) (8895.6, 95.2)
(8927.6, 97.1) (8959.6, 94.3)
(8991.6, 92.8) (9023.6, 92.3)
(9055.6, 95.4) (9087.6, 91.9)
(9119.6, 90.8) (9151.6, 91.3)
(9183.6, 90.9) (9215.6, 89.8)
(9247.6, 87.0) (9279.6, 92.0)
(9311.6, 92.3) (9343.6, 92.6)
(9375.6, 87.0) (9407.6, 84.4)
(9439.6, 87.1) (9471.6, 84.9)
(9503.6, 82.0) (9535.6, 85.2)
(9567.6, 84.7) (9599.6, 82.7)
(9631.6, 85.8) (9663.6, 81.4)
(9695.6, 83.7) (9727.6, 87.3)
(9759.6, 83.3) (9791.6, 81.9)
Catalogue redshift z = 0.00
